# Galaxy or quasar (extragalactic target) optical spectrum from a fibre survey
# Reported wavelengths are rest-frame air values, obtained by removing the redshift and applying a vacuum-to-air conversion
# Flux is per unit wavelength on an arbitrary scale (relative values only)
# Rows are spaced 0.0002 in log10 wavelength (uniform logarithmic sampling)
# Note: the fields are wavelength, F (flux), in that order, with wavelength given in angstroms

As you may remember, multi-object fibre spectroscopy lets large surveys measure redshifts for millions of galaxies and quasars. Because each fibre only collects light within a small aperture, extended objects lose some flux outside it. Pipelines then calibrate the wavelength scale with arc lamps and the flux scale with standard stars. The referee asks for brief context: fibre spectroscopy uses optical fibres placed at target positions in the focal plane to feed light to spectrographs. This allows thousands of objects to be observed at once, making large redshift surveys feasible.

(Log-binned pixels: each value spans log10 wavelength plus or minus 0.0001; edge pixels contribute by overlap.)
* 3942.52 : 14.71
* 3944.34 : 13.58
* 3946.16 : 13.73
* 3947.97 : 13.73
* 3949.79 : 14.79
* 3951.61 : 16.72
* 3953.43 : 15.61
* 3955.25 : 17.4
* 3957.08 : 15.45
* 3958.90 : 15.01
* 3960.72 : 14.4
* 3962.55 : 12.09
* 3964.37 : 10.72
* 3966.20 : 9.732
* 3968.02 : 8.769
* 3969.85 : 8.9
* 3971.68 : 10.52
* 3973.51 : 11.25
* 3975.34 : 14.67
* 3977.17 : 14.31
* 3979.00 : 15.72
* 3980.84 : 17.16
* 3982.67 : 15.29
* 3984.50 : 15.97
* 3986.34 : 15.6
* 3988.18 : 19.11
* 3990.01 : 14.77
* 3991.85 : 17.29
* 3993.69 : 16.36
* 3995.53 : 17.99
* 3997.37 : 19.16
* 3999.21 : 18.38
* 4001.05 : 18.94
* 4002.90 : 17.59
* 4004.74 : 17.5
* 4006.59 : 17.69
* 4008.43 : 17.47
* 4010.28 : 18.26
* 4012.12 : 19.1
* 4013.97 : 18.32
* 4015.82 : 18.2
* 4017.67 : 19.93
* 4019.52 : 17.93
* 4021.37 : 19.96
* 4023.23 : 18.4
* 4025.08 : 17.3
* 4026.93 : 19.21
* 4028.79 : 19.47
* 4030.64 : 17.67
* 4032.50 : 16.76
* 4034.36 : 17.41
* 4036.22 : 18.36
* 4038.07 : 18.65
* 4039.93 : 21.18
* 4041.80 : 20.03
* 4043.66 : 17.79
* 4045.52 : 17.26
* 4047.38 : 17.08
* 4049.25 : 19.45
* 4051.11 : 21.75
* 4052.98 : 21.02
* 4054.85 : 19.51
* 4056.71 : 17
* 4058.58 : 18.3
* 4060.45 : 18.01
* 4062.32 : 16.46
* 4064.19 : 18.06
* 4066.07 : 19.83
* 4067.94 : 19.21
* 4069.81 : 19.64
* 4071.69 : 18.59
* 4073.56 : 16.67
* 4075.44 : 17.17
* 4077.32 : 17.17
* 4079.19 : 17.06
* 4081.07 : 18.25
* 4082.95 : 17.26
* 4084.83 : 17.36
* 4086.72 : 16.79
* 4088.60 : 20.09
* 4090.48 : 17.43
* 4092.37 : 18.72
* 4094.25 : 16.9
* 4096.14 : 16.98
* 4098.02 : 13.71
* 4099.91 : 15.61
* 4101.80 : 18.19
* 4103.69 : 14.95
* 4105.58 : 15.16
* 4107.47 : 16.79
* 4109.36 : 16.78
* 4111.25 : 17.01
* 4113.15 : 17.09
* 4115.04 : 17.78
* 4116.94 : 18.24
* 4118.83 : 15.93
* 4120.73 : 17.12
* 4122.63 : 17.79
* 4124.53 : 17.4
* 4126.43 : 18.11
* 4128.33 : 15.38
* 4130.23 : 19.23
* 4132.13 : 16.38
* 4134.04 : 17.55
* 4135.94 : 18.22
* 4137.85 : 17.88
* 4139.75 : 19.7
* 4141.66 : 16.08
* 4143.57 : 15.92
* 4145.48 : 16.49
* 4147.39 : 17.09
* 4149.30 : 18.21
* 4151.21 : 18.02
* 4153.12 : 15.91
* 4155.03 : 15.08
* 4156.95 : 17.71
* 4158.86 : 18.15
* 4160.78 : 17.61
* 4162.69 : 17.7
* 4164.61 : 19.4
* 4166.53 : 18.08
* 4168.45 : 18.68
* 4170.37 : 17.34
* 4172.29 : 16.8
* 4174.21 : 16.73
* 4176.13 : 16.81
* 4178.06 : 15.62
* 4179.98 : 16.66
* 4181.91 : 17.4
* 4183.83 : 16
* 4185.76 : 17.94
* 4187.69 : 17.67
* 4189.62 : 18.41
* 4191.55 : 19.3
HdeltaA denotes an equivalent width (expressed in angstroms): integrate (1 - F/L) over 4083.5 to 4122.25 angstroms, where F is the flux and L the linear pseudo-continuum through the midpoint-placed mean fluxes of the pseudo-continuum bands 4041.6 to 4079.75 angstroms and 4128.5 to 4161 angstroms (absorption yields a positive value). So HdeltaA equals 2.0 angstroms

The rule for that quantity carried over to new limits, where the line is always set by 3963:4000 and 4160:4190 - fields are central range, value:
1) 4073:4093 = -2.0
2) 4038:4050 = -2.6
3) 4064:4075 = -1.9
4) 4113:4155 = -1.2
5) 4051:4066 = -2.8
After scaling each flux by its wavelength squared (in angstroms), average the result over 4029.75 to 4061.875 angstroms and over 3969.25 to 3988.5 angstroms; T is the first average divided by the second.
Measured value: 1.34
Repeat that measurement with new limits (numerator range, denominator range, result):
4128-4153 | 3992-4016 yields 1.03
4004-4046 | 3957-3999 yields 1.31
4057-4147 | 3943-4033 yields 1.15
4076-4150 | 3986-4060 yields 0.98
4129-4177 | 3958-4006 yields 1.27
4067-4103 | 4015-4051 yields 0.96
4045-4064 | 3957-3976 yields 1.65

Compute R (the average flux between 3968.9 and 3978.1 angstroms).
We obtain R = 11.9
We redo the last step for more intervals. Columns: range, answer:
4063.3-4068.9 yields 19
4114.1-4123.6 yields 17.4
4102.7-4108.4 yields 15.7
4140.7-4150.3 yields 16.8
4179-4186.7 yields 17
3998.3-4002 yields 18.6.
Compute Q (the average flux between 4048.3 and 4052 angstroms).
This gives 20.6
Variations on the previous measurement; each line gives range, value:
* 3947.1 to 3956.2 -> 15.6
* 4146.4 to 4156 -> 16.9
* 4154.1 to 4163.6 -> 17.3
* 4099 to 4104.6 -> 16.3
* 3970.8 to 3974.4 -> 10.9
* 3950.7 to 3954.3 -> 16.2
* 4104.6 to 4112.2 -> 16.4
